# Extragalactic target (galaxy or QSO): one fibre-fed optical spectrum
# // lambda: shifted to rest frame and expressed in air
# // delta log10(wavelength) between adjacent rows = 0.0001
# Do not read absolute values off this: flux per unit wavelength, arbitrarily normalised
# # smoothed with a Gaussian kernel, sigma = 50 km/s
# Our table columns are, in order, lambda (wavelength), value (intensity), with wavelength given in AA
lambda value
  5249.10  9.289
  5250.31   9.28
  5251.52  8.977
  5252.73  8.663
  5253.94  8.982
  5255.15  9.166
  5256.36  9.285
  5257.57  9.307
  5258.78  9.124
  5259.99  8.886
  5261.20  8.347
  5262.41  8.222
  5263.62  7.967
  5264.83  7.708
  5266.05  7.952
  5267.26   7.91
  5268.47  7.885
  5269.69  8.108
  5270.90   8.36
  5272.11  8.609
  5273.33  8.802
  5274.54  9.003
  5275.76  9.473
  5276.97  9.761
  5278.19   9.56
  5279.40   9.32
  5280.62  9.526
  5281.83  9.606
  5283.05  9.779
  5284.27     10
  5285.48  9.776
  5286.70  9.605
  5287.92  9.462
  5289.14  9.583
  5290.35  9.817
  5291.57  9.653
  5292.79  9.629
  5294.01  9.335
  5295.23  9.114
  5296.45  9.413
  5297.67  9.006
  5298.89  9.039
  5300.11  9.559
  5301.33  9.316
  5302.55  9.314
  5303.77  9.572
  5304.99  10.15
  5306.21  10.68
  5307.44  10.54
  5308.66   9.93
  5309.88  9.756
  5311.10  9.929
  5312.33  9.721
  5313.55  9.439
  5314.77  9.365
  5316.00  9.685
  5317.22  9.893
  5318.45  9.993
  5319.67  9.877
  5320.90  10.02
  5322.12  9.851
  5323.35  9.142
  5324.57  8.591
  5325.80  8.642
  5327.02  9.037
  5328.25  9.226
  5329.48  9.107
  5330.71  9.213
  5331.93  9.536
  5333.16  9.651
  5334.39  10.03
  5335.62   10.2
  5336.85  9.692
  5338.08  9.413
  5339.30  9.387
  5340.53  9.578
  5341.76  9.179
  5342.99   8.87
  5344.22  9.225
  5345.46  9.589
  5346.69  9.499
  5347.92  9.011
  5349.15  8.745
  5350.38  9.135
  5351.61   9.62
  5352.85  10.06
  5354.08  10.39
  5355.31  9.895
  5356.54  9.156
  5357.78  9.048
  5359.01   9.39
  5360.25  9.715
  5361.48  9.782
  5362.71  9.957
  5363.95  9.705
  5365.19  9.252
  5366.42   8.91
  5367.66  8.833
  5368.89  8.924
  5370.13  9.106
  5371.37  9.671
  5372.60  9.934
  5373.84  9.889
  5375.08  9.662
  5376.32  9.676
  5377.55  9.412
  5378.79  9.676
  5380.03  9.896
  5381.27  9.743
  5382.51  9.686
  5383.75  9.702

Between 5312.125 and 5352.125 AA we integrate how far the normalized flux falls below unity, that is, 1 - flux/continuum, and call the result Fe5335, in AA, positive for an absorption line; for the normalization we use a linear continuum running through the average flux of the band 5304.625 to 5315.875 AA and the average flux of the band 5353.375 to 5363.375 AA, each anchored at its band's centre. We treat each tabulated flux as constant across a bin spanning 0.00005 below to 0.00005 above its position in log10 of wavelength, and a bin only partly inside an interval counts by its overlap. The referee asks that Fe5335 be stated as 1.57 AA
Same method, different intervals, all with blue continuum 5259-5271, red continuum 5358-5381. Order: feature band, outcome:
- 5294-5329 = -3.2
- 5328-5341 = -0.7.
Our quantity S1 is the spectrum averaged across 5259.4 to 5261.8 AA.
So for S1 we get 8.62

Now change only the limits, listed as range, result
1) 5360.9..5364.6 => 9.8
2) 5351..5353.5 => 9.83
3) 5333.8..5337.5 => 9.96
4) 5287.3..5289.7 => 9.5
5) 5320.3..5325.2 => 9.4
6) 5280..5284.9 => 9.73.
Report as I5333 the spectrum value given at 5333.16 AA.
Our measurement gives 9.651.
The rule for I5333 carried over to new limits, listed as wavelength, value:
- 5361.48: 9.782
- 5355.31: 9.895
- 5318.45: 9.993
